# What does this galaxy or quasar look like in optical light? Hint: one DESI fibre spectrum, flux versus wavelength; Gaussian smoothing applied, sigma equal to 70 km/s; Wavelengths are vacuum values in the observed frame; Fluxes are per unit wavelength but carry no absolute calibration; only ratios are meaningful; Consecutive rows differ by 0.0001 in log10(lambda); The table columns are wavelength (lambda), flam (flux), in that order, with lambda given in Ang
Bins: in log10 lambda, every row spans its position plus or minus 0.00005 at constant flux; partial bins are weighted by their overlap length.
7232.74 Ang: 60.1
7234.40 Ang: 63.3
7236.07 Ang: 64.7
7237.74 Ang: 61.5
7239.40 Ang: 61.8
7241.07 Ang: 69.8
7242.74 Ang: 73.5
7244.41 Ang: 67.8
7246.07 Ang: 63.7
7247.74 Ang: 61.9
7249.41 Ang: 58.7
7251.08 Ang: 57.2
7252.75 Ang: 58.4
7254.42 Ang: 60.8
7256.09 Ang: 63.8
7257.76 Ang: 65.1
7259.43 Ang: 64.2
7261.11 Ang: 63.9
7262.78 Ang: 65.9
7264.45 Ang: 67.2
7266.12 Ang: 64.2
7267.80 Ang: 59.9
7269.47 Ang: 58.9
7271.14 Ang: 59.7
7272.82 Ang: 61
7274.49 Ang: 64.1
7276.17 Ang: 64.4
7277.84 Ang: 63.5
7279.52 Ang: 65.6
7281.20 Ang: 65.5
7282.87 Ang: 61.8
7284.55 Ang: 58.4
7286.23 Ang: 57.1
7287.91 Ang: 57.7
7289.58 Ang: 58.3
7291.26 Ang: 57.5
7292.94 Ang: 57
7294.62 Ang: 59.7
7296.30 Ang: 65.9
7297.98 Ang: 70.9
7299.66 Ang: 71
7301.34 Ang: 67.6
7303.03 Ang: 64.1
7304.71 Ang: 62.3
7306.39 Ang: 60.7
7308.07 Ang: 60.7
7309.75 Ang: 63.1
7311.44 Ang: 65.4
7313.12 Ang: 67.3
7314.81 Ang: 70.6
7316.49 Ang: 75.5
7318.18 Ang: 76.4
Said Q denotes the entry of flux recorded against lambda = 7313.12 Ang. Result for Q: 67.3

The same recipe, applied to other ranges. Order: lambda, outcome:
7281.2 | 65.5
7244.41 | 67.8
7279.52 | 65.6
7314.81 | 70.6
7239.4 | 61.8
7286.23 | 57.1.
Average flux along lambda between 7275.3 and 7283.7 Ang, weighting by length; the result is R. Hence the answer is 64.2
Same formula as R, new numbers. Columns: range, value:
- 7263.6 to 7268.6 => 63.8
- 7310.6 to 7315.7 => 67.9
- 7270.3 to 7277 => 62.3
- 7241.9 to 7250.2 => 65.2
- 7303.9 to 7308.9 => 61.3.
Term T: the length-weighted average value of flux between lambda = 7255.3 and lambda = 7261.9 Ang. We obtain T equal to 64.2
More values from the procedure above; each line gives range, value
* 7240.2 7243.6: 71.4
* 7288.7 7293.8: 57.7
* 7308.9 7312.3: 64.3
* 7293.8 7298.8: 65.5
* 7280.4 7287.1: 60.7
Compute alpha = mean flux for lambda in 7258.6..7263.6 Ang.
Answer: 64.6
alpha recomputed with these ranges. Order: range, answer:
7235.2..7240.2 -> 62.7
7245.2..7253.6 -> 60.1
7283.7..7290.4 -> 57.9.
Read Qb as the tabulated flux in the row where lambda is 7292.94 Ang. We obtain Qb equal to 57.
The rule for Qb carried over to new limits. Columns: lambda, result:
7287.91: 57.7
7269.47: 58.9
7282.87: 61.8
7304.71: 62.3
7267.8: 59.9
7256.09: 63.8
